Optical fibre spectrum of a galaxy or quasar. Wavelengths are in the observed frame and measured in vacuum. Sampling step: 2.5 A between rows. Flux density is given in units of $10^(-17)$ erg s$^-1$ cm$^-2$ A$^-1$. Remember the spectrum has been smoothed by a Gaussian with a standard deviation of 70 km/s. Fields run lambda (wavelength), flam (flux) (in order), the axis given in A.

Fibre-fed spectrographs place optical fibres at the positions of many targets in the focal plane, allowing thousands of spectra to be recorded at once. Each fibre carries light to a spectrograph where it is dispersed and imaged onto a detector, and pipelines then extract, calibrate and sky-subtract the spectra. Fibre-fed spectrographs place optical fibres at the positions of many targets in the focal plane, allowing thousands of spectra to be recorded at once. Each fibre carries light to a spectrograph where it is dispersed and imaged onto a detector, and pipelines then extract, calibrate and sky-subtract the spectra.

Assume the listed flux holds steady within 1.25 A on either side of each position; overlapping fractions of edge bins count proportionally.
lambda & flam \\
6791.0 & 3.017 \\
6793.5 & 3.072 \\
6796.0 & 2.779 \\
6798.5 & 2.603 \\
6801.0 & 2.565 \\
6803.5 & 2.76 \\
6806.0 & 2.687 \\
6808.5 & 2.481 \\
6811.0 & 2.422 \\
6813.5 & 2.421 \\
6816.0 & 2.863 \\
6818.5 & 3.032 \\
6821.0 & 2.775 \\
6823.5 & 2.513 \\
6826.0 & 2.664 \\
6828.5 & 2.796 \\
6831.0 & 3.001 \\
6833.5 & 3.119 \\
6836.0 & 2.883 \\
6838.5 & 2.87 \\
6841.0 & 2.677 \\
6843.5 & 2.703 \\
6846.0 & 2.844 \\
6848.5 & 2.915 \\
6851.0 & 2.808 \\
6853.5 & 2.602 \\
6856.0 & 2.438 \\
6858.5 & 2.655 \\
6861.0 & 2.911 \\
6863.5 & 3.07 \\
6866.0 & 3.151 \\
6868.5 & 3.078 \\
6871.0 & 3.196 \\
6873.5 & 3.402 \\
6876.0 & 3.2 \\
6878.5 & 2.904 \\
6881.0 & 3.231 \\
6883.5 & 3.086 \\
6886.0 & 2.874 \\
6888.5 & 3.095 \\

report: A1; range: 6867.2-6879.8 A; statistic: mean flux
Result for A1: 3.16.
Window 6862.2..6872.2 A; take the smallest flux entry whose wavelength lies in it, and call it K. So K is 3.07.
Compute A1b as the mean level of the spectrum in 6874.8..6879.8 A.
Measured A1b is 3.05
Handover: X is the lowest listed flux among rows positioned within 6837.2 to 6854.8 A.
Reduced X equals 2.602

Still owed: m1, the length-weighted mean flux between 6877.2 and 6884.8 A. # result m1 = 3.07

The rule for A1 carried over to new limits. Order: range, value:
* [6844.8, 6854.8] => 2.79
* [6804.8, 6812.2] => 2.53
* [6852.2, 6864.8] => 2.74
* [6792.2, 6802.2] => 2.76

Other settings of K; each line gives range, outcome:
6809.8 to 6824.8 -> 2.421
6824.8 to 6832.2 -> 2.664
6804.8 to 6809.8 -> 2.481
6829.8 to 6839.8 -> 2.87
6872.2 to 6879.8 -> 2.904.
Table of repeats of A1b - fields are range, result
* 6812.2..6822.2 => 2.77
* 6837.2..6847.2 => 2.77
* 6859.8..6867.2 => 3.04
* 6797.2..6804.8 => 2.64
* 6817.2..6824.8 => 2.77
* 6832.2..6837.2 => 3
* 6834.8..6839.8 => 2.87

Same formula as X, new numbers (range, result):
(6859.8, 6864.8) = 2.911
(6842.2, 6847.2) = 2.703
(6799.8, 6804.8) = 2.565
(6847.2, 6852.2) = 2.808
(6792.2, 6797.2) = 2.779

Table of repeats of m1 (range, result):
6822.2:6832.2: 2.74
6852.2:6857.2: 2.52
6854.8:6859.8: 2.55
